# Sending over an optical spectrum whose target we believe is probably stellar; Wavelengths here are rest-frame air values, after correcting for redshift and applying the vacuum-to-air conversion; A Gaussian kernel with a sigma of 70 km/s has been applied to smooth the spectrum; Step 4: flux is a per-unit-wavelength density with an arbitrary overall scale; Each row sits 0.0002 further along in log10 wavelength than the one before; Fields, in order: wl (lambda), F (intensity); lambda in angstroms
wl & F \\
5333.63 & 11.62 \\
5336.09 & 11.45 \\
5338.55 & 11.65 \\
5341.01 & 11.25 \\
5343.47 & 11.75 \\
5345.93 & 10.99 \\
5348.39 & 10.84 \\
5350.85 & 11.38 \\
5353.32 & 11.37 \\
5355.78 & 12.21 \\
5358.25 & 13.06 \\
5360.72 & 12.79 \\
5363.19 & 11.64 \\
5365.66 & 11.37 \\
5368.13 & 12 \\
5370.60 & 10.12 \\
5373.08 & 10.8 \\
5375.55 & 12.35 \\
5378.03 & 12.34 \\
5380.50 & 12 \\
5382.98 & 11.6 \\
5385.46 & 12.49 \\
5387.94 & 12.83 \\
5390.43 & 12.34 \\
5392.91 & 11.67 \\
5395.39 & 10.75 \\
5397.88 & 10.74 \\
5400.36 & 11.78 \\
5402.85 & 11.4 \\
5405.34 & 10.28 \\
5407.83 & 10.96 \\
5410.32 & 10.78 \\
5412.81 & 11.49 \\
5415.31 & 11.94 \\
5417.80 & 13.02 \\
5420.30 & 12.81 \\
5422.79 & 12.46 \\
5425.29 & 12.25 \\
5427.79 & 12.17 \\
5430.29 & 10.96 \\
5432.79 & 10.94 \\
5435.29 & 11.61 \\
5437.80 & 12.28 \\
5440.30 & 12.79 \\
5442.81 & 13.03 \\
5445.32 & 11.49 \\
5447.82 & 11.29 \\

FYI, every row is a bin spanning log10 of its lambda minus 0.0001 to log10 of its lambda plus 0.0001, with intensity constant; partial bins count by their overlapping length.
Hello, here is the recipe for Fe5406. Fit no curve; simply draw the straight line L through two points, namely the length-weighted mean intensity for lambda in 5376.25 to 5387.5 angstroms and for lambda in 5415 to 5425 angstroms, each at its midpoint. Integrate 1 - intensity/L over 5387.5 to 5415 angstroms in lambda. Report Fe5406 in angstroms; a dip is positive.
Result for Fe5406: 2.3 angstroms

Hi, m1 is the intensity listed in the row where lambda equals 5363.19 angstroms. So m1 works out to 11.64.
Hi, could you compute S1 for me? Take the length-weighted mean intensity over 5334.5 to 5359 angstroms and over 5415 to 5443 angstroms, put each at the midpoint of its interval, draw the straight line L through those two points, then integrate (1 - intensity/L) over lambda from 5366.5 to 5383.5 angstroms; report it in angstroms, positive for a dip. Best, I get 0.3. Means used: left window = 11.6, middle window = 11.6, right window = 12.2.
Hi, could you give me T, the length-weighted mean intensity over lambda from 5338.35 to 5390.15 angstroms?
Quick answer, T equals 11.8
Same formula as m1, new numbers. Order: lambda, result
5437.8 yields 12.28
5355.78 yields 12.21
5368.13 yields 12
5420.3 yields 12.81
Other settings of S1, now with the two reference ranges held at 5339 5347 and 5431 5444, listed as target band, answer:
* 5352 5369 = -0.83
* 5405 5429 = 0.10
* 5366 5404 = 0.03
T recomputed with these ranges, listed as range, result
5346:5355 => 11.2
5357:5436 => 11.7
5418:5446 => 12.1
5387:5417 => 11.4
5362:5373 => 11.2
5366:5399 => 11.7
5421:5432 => 12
